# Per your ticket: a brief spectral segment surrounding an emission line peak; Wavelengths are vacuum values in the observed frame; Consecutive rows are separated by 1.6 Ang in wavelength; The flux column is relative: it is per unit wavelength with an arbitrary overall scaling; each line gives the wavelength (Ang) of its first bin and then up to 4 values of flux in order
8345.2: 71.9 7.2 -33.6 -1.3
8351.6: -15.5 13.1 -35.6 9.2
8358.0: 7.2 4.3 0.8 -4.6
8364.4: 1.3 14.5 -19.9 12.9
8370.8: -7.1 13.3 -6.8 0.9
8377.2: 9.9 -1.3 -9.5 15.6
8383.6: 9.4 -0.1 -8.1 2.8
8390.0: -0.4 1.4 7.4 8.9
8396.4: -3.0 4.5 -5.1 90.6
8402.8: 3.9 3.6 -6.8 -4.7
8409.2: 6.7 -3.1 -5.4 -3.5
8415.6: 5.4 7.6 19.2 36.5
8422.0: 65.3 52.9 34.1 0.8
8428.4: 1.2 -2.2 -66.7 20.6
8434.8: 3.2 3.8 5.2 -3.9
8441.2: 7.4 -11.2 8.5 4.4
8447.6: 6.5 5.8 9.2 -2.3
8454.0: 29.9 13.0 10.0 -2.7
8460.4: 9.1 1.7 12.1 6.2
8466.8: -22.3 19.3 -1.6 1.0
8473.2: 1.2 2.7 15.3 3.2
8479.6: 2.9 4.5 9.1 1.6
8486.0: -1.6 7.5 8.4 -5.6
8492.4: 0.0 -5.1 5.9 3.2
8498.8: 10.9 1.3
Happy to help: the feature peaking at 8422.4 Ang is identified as H-gamma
